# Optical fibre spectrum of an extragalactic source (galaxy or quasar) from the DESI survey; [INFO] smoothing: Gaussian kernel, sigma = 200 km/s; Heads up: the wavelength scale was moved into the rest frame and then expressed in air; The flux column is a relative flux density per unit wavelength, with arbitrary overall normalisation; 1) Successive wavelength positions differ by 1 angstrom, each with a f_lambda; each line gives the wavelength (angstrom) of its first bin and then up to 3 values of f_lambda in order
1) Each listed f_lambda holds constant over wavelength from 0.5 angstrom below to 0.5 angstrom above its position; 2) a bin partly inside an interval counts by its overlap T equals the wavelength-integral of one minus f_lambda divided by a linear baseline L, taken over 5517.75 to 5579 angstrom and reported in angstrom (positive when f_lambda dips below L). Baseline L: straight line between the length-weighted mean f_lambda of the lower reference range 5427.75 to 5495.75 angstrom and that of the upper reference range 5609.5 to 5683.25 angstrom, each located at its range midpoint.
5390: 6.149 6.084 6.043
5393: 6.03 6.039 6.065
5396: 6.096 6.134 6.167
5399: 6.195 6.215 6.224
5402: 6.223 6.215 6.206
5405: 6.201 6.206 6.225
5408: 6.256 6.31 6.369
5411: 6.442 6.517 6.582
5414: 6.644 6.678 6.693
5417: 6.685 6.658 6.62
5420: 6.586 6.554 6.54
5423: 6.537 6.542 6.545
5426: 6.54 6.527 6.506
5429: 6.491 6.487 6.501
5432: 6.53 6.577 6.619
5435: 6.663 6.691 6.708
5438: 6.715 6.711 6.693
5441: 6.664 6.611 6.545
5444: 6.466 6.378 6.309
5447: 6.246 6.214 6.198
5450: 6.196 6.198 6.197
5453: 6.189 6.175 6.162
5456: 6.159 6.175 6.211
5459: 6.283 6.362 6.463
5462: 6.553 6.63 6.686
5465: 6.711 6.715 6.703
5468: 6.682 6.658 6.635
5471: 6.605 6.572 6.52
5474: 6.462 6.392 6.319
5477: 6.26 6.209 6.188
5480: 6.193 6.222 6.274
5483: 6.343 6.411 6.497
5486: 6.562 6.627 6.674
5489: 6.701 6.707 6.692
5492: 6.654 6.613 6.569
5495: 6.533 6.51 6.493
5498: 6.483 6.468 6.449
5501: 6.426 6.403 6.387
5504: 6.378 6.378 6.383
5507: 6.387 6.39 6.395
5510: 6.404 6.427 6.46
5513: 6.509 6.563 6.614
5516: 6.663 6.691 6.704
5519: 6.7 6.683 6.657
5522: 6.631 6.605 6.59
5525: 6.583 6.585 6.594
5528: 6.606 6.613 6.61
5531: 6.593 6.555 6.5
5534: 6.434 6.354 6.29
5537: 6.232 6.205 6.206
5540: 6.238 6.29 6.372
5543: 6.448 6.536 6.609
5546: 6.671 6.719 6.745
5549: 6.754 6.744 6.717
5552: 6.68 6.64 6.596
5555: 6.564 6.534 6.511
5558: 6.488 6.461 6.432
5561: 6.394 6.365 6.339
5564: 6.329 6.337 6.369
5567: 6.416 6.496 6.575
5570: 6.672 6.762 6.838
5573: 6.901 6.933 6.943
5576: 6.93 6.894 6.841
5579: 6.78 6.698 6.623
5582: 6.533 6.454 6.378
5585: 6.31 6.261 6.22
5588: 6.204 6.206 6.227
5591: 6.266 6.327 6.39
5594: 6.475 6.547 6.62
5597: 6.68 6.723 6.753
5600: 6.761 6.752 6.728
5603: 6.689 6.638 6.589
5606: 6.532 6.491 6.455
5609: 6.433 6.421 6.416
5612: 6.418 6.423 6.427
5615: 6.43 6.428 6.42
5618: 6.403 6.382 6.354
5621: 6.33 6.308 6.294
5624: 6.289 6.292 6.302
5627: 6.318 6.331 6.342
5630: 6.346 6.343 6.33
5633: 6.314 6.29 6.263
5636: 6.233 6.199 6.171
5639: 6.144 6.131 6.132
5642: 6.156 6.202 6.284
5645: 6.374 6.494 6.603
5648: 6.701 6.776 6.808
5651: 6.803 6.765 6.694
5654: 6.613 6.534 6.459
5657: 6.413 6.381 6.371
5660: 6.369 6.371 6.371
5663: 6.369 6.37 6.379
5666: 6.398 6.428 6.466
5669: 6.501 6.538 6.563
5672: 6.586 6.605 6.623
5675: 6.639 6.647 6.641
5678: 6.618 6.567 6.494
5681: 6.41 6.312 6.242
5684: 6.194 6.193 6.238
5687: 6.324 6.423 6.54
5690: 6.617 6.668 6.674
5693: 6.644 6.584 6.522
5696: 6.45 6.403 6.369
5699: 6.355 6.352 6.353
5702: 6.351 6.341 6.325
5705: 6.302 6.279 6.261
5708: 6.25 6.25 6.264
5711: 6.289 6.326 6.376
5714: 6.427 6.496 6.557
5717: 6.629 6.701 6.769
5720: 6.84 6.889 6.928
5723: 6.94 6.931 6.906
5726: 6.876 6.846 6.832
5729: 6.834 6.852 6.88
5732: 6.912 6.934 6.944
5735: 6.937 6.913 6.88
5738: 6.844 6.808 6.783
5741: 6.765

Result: -1.1 angstrom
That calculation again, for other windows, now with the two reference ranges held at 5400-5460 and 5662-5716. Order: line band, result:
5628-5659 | 0.1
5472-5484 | 0.2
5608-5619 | 0.0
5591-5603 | -0.3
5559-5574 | -0.2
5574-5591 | -0.3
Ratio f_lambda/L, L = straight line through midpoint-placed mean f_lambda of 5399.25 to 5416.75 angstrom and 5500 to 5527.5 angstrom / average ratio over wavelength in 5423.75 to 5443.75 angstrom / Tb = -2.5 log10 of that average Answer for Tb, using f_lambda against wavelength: -0.03 mag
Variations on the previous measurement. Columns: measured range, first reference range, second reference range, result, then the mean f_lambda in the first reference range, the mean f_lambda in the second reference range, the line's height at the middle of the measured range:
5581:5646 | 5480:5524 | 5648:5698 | 0.02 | 6.52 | 6.5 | 6.51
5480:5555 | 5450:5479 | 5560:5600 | -0.01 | 6.42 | 6.54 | 6.47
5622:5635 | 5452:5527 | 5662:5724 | 0.03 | 6.48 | 6.48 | 6.48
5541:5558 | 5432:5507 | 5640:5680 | -0.02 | 6.46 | 6.5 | 6.48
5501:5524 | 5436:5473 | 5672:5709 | -0.01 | 6.46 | 6.44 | 6.45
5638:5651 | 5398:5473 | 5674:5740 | 0.02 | 6.46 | 6.58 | 6.55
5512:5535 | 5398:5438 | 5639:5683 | -0.02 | 6.47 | 6.48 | 6.48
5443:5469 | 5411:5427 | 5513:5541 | 0.03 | 6.59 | 6.52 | 6.57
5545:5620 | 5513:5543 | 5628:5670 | -0.01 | 6.51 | 6.41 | 6.47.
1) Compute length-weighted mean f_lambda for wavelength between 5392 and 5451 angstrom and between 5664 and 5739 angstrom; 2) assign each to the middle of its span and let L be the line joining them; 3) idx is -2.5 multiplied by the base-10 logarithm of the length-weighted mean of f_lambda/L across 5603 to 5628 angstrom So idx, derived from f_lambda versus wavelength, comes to 0.018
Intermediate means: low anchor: 6.43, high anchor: 6.56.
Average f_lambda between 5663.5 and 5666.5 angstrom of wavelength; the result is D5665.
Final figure 6.38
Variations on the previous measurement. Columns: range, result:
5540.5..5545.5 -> 6.45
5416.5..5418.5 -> 6.67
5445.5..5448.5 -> 6.26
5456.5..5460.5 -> 6.26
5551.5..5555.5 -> 6.62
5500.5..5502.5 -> 6.41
